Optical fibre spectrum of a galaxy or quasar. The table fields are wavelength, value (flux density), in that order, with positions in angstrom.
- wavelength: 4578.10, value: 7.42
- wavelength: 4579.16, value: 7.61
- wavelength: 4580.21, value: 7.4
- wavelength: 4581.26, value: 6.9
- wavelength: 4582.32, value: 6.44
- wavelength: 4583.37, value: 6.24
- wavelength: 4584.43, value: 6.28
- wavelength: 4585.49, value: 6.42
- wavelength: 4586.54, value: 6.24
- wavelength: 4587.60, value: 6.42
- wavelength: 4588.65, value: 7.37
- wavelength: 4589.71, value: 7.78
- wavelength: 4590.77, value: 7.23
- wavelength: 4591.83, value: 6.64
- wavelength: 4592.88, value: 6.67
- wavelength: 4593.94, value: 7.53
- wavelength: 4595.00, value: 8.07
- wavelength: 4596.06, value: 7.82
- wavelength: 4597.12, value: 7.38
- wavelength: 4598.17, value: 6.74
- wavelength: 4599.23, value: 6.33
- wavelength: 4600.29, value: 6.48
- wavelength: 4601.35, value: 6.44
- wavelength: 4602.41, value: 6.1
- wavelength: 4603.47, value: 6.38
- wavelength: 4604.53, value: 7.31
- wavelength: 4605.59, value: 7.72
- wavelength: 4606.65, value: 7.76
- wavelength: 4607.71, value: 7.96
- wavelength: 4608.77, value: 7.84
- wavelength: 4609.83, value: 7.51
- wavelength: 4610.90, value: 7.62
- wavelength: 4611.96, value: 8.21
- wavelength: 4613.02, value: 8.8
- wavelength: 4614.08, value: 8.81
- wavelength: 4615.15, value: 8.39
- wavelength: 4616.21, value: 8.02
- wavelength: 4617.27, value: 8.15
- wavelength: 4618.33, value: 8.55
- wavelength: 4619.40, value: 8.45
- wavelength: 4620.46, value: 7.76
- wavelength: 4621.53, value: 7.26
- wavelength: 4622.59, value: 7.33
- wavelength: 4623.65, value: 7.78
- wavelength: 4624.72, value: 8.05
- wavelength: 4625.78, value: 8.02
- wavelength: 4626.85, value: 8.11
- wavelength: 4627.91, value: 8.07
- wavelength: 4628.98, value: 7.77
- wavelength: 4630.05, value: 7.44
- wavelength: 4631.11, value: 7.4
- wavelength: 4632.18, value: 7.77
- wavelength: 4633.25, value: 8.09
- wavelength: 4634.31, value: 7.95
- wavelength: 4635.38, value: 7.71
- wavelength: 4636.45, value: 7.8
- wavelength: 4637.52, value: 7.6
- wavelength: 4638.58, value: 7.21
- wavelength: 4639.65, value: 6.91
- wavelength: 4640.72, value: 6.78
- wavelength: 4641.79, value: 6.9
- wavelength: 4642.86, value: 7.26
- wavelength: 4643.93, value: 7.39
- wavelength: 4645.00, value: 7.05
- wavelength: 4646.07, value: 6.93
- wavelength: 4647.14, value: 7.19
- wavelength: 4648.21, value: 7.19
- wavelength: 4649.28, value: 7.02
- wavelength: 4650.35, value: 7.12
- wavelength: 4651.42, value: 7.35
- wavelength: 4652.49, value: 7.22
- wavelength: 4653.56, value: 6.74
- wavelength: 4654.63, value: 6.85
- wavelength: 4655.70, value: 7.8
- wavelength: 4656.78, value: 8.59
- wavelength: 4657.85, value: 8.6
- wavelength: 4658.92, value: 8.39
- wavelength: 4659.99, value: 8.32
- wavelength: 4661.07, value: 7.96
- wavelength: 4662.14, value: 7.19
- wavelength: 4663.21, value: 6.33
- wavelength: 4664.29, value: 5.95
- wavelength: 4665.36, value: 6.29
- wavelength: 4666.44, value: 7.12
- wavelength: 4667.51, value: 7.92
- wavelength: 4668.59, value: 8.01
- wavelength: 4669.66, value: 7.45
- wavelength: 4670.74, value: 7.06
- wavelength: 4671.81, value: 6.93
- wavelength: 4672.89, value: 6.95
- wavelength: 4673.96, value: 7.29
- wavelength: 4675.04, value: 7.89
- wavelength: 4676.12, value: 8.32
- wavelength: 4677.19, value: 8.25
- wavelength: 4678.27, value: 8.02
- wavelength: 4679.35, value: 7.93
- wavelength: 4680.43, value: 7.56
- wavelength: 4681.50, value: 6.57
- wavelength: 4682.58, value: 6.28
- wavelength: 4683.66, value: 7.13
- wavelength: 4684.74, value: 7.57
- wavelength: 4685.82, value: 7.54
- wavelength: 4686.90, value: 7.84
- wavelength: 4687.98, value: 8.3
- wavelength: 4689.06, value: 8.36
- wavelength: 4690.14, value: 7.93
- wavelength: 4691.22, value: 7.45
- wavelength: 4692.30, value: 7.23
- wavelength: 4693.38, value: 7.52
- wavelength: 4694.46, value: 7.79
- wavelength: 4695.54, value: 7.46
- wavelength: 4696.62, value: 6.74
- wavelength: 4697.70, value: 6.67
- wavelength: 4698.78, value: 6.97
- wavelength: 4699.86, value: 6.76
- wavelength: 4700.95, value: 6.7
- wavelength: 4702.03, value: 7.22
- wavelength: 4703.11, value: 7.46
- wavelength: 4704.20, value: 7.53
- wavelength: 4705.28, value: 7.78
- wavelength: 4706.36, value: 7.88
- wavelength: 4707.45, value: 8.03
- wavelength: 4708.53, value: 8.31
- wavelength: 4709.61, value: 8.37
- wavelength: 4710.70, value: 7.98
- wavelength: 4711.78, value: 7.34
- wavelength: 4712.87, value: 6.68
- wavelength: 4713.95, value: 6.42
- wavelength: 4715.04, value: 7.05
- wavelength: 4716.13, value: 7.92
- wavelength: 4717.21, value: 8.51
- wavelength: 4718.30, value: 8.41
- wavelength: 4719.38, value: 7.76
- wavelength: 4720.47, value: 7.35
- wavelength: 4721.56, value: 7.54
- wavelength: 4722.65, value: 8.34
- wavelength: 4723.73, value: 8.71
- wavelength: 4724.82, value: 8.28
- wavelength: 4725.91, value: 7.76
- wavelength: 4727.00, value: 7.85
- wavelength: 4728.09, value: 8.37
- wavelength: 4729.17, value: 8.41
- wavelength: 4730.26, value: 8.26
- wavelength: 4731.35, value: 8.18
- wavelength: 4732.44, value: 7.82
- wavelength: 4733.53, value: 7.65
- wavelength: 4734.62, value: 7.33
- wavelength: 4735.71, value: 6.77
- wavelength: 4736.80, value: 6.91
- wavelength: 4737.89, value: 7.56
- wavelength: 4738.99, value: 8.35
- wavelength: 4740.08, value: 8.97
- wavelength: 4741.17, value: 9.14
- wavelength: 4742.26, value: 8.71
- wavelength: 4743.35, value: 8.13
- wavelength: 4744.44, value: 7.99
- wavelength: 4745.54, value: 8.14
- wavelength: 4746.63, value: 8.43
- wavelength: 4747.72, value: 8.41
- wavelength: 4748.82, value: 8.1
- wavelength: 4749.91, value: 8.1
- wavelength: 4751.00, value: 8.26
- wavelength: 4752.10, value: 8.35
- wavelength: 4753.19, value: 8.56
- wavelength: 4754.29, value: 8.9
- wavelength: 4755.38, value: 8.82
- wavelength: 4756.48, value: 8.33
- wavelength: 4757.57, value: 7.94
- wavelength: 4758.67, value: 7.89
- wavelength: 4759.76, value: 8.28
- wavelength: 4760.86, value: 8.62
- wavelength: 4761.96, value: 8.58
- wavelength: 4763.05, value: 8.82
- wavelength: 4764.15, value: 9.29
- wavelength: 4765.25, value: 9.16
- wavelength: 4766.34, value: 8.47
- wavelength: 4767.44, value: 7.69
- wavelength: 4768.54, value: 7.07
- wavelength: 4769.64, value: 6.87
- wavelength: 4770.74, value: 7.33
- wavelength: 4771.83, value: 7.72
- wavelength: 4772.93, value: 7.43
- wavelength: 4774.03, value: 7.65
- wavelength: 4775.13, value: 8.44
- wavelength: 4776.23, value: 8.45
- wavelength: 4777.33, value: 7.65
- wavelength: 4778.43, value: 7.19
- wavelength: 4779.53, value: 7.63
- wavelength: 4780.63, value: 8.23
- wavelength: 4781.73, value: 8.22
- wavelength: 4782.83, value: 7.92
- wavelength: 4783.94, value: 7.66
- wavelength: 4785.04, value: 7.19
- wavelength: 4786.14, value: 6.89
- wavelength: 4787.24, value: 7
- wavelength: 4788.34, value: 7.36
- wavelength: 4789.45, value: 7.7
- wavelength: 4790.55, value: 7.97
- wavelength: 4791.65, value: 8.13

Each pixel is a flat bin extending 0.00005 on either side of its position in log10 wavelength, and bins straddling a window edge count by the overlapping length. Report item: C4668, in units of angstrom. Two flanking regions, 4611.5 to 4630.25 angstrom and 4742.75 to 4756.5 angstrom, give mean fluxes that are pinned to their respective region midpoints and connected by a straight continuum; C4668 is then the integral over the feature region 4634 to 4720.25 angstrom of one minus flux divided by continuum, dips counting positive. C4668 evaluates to 7.8 angstrom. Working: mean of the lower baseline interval 8.06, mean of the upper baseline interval 8.35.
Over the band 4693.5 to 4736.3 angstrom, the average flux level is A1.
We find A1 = 7.65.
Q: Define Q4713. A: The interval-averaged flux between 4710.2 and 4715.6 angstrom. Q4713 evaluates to 7.08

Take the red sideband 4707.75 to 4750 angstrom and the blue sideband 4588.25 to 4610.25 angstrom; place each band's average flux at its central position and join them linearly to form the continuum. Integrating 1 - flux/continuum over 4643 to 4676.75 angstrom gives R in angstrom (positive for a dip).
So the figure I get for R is 0.8 angstrom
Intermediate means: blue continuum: 7.19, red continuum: 7.96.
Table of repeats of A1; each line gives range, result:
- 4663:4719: 7.45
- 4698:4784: 7.95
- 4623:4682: 7.48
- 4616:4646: 7.65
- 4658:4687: 7.42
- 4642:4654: 7.13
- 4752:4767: 8.57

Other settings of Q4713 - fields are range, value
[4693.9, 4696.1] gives 7.63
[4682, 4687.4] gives 7.25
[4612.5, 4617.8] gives 8.44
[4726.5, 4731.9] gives 8.22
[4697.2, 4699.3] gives 6.83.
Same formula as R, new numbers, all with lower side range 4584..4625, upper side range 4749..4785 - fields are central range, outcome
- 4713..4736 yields 0.3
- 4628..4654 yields 0.8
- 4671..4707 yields 1.5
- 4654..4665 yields 0.1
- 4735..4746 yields -0.1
